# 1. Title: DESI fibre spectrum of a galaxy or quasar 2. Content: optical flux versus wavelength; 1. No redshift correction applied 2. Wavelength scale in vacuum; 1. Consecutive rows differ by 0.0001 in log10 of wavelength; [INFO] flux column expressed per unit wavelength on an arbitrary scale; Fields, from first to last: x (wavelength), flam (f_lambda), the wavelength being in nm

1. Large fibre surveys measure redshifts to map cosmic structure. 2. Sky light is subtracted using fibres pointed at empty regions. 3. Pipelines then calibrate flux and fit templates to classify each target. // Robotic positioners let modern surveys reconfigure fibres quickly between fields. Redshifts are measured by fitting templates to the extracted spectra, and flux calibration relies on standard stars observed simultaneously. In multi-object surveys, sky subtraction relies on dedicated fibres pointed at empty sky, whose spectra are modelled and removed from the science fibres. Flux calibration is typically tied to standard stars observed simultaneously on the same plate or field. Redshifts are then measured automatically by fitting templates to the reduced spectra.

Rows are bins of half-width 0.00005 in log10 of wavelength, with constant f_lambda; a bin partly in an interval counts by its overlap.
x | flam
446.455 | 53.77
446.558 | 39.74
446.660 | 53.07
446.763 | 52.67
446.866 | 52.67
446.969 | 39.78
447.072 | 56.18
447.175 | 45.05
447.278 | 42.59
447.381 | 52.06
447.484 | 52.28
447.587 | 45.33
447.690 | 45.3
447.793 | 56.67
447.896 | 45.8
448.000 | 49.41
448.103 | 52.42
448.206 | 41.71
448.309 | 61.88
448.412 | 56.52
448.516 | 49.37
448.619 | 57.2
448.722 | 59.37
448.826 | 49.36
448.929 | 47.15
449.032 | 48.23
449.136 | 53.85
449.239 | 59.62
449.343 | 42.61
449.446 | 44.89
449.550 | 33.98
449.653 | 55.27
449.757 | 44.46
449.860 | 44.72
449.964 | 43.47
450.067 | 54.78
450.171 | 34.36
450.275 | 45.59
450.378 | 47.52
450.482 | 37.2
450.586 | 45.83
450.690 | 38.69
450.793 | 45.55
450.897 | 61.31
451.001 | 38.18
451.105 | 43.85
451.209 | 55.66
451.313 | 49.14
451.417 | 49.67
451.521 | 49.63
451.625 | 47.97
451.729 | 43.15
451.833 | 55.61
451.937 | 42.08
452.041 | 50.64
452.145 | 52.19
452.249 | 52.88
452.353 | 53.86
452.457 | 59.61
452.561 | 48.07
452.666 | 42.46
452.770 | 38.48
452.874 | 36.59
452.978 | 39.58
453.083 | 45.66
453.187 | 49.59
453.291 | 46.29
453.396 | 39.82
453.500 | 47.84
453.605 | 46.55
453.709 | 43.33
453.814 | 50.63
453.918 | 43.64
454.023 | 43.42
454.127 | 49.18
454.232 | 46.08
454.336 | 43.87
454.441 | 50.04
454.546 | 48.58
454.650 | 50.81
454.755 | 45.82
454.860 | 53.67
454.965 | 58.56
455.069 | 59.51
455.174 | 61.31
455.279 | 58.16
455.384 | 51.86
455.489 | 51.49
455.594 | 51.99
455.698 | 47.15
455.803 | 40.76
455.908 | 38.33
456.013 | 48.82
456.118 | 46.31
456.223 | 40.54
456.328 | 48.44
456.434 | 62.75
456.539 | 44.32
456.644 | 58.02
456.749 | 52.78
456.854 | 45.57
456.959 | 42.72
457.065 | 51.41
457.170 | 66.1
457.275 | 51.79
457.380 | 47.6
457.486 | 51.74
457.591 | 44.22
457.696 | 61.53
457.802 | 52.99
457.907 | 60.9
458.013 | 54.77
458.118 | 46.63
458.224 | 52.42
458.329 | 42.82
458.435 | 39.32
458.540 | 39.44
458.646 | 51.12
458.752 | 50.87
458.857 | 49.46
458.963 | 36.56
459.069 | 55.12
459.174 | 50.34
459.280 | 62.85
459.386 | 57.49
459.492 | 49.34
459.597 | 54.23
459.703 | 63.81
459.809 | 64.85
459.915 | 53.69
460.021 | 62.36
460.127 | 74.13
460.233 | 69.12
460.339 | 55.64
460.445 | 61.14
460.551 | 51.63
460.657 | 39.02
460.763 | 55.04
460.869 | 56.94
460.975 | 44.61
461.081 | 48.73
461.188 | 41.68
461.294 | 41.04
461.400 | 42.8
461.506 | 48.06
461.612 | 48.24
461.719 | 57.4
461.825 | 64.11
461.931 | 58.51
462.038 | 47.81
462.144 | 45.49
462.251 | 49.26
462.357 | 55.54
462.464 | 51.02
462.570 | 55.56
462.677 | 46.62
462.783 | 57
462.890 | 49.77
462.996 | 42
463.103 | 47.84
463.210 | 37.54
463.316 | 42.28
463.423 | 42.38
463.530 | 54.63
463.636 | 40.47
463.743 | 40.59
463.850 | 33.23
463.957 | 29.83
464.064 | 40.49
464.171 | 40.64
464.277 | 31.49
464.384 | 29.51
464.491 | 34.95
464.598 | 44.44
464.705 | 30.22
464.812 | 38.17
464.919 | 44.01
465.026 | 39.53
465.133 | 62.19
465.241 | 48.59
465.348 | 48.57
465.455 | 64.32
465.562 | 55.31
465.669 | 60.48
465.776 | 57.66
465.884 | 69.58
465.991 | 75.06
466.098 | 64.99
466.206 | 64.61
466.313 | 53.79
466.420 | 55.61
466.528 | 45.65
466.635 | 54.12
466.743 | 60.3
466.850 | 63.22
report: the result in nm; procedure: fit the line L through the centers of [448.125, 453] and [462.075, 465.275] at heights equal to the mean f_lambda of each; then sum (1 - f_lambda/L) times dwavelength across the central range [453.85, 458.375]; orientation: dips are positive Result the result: -0.43 nm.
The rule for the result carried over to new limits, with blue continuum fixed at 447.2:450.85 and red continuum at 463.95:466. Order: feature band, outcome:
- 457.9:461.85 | -0.42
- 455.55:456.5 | 0.01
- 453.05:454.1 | 0.05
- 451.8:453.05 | 0.01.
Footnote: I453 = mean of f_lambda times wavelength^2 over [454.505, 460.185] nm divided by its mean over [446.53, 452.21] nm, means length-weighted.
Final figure 1.11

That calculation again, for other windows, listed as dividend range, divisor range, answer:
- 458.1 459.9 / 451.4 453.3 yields 1.11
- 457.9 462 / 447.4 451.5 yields 1.14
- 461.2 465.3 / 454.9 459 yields 0.92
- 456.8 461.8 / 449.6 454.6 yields 1.15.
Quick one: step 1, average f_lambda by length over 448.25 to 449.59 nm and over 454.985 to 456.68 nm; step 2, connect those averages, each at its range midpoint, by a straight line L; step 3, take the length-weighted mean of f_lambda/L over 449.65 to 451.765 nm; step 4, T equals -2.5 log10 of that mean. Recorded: 0.11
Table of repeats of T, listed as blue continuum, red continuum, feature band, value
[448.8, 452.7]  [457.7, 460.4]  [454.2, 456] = 0.01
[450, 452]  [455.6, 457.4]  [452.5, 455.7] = 0.00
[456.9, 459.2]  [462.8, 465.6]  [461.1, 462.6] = -0.11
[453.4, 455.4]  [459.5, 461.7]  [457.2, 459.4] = 0.04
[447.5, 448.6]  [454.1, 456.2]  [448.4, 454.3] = 0.07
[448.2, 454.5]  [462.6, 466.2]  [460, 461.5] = -0.12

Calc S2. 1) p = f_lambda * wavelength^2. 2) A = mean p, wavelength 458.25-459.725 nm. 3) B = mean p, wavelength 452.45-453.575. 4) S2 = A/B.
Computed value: 1.2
